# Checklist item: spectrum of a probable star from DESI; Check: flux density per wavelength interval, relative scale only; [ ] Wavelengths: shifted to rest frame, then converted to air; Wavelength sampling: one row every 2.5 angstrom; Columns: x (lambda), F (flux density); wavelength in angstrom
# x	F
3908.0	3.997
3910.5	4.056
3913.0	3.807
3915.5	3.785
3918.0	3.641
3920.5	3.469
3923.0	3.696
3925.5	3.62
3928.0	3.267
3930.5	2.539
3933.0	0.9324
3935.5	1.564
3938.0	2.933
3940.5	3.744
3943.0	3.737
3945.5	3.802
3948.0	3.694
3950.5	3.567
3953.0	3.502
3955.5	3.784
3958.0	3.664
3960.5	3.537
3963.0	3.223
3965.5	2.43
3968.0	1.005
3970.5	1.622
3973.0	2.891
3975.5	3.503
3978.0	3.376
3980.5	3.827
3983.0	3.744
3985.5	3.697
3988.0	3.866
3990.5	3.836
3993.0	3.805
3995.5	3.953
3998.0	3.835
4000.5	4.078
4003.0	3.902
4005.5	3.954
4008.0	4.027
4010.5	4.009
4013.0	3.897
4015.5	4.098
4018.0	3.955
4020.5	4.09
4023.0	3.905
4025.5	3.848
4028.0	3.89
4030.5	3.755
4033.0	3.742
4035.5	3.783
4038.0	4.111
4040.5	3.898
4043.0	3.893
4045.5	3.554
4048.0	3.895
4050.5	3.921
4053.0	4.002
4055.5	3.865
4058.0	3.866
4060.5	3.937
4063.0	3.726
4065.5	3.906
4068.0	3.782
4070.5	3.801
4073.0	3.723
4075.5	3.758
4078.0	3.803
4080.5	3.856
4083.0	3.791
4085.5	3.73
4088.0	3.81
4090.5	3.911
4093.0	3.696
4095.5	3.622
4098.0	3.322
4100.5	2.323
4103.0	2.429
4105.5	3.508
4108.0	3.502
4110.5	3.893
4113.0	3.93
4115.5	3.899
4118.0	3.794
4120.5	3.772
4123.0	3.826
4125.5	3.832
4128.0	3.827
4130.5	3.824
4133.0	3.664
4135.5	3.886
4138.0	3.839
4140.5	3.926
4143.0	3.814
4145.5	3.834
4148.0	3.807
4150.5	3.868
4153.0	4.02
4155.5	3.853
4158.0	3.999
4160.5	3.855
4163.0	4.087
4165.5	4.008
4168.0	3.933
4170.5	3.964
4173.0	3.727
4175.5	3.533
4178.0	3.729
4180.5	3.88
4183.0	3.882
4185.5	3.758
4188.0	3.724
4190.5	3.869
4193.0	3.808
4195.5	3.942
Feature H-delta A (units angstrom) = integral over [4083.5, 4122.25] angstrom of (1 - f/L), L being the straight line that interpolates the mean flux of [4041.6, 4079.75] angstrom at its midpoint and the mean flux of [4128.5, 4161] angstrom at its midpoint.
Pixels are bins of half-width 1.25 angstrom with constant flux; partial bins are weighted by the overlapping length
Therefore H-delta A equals 3.0 angstrom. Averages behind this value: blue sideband 3.83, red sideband 3.86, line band 3.55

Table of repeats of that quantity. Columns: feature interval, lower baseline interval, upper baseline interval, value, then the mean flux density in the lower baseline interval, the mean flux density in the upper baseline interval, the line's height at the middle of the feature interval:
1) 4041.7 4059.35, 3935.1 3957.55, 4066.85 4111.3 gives -1.6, 3.45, 3.57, 3.53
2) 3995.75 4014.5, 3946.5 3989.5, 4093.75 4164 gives -3.4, 3.24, 3.7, 3.35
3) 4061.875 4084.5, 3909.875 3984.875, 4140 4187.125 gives -1.3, 3.2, 3.87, 3.59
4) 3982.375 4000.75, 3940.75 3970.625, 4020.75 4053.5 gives -1.8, 3.21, 3.87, 3.5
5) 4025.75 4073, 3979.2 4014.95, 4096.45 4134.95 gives -1.3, 3.89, 3.56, 3.75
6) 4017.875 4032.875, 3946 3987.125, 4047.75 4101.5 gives -1.7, 3.21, 3.73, 3.49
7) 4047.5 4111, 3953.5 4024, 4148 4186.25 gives 0.8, 3.55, 3.87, 3.71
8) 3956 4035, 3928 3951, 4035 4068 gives -3.8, 2.94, 3.87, 3.41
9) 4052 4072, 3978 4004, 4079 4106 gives -1.6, 3.83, 3.46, 3.57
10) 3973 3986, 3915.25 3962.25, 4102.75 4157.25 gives -0.7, 3.28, 3.78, 3.38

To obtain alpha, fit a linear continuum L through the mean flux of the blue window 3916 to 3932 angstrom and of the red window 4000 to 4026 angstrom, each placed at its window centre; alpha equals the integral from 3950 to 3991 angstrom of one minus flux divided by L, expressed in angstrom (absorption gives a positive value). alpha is 5.1 angstrom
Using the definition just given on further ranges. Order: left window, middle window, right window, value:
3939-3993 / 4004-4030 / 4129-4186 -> -3.6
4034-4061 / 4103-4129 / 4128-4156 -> 1.0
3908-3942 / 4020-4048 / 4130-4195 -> -2.9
